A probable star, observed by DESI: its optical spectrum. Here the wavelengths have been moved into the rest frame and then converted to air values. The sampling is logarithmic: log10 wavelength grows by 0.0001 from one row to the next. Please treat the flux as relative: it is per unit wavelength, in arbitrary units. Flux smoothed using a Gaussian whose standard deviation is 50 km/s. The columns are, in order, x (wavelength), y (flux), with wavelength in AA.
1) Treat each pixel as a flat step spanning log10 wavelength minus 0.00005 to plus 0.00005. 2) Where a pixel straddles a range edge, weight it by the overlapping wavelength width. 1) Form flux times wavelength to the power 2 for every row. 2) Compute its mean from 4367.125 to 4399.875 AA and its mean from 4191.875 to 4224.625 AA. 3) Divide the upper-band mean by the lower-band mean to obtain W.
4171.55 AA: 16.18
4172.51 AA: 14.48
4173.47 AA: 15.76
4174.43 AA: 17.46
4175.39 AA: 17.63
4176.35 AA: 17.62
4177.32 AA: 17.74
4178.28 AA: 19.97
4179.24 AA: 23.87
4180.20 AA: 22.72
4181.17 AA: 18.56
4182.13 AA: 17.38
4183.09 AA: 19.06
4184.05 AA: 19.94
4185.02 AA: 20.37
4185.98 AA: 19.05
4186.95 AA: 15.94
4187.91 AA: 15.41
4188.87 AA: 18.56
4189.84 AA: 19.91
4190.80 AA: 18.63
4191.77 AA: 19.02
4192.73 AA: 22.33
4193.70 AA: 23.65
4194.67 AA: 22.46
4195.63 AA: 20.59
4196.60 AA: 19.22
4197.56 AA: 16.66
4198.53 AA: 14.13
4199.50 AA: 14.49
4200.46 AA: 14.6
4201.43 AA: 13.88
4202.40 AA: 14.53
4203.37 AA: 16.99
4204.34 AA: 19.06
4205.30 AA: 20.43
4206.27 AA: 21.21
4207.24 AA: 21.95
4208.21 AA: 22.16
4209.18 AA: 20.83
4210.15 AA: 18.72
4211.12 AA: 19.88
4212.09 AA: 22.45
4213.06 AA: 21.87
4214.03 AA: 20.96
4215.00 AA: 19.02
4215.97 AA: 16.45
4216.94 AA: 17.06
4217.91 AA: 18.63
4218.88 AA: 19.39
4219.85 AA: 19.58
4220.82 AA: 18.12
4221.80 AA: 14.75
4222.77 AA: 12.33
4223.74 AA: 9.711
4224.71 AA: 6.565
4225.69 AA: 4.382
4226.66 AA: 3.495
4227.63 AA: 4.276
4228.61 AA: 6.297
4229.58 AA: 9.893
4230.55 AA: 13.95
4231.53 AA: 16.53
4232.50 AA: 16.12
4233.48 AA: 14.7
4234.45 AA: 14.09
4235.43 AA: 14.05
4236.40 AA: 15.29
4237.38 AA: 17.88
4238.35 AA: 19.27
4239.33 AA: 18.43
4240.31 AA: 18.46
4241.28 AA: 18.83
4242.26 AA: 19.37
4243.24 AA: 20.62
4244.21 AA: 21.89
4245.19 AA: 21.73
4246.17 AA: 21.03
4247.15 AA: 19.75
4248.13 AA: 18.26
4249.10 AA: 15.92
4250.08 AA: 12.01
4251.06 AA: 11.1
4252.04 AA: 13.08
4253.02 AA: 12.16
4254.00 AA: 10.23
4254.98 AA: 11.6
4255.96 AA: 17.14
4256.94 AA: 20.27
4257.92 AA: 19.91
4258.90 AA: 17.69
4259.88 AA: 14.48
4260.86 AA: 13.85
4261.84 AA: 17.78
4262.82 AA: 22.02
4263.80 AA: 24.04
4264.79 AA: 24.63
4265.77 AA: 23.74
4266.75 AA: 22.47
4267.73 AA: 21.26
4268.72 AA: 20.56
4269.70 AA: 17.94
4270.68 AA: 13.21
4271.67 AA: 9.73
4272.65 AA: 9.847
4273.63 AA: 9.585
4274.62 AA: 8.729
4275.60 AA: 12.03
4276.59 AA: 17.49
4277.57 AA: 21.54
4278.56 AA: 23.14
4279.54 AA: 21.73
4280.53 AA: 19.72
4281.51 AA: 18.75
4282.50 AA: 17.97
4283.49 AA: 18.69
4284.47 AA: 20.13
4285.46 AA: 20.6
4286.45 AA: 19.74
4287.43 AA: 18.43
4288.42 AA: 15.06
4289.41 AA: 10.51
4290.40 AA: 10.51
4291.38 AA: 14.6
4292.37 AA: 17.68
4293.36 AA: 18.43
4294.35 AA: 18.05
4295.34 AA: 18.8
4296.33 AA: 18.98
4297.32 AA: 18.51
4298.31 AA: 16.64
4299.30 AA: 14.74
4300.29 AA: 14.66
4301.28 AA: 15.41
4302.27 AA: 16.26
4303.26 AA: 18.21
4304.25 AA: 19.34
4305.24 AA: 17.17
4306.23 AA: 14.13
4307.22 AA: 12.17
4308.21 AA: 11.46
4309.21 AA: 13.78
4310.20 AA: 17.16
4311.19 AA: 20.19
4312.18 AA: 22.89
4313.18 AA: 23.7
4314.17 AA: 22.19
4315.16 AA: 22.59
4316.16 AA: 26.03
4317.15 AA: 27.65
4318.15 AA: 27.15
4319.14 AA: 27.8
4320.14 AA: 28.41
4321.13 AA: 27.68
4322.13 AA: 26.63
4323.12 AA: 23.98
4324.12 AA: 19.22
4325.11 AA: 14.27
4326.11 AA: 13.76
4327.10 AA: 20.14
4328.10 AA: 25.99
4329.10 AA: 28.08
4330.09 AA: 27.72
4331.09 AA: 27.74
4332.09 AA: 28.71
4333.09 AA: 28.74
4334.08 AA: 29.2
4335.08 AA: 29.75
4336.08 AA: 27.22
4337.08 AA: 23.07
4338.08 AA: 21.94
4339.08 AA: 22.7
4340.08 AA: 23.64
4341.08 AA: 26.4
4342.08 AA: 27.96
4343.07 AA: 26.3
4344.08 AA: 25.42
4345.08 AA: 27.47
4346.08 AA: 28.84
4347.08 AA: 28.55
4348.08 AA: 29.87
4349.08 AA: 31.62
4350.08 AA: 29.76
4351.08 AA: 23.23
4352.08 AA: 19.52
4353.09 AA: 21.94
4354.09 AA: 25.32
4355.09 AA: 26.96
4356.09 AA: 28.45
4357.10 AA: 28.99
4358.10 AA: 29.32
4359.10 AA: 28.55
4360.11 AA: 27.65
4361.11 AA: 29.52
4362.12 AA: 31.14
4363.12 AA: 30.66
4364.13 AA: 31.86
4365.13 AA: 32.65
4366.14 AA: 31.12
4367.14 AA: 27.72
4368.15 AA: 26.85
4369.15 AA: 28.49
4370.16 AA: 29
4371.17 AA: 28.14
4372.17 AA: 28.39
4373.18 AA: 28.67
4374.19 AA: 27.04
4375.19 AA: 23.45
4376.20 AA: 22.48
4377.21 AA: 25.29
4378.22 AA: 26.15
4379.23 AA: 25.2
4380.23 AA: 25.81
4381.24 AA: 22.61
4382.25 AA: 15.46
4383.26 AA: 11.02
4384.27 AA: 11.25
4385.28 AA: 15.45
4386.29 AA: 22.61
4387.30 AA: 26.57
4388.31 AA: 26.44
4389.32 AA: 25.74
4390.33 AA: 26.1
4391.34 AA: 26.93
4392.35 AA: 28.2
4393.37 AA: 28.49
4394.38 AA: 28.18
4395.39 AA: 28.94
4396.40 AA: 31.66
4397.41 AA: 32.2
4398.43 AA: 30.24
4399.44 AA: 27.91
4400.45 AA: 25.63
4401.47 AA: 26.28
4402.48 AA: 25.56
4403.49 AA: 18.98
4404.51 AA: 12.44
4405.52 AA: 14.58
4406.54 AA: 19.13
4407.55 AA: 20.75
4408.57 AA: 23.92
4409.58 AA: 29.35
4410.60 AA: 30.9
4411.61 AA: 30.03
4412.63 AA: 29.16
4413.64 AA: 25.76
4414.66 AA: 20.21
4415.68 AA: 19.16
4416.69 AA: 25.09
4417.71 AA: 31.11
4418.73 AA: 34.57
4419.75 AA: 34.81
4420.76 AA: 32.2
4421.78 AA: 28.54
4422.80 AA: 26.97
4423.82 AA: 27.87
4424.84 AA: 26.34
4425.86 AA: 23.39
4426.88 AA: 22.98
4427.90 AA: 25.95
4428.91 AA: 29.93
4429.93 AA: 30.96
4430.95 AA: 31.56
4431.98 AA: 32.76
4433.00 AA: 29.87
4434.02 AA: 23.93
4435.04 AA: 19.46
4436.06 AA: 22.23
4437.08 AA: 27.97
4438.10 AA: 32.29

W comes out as 1.51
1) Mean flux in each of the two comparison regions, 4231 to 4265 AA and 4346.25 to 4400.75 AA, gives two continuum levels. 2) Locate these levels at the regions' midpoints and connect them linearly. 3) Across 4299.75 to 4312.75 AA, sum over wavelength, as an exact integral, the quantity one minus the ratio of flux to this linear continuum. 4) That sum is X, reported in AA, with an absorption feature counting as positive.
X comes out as 3.1 AA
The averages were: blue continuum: 17.2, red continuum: 26.5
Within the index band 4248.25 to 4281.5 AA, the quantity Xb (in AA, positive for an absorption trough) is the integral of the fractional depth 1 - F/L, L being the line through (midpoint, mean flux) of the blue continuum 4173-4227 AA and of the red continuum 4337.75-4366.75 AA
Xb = 8.0 AA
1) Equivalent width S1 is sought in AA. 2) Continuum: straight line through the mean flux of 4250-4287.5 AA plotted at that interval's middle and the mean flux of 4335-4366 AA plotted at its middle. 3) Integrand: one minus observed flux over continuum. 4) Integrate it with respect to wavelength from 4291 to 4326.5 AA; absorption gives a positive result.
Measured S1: 4.4 AA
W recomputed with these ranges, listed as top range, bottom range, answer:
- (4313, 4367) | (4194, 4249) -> 1.67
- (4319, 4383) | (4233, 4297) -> 1.59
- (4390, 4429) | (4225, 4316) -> 1.69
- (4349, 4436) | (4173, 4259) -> 1.67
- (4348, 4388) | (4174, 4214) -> 1.47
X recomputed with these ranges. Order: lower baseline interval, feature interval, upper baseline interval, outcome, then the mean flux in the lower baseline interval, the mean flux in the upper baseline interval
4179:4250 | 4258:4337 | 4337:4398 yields 9.2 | 17.3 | 26.3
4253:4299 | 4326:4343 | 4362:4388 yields -3.0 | 17.3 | 25.1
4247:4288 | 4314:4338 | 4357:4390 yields -3.5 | 17.2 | 25.8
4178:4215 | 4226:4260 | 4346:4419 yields 9.0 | 19.2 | 25.9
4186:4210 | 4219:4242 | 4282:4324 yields 6.5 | 18.6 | 19.2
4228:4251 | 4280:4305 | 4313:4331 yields 4.9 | 16.5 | 24.1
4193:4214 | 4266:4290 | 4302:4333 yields 4.4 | 19.1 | 21.8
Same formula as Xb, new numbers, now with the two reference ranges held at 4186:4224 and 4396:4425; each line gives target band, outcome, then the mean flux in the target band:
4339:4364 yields -3.5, 27.3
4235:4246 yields 0.5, 18.8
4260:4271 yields 0.3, 20.1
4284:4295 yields 2.5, 16.7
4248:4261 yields 3.5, 14.8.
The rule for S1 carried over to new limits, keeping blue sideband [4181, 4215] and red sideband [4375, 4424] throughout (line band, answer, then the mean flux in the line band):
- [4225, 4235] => 4.8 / 10.3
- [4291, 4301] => 2.2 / 17.1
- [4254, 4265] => 1.5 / 18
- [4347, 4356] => -1.0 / 26.3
